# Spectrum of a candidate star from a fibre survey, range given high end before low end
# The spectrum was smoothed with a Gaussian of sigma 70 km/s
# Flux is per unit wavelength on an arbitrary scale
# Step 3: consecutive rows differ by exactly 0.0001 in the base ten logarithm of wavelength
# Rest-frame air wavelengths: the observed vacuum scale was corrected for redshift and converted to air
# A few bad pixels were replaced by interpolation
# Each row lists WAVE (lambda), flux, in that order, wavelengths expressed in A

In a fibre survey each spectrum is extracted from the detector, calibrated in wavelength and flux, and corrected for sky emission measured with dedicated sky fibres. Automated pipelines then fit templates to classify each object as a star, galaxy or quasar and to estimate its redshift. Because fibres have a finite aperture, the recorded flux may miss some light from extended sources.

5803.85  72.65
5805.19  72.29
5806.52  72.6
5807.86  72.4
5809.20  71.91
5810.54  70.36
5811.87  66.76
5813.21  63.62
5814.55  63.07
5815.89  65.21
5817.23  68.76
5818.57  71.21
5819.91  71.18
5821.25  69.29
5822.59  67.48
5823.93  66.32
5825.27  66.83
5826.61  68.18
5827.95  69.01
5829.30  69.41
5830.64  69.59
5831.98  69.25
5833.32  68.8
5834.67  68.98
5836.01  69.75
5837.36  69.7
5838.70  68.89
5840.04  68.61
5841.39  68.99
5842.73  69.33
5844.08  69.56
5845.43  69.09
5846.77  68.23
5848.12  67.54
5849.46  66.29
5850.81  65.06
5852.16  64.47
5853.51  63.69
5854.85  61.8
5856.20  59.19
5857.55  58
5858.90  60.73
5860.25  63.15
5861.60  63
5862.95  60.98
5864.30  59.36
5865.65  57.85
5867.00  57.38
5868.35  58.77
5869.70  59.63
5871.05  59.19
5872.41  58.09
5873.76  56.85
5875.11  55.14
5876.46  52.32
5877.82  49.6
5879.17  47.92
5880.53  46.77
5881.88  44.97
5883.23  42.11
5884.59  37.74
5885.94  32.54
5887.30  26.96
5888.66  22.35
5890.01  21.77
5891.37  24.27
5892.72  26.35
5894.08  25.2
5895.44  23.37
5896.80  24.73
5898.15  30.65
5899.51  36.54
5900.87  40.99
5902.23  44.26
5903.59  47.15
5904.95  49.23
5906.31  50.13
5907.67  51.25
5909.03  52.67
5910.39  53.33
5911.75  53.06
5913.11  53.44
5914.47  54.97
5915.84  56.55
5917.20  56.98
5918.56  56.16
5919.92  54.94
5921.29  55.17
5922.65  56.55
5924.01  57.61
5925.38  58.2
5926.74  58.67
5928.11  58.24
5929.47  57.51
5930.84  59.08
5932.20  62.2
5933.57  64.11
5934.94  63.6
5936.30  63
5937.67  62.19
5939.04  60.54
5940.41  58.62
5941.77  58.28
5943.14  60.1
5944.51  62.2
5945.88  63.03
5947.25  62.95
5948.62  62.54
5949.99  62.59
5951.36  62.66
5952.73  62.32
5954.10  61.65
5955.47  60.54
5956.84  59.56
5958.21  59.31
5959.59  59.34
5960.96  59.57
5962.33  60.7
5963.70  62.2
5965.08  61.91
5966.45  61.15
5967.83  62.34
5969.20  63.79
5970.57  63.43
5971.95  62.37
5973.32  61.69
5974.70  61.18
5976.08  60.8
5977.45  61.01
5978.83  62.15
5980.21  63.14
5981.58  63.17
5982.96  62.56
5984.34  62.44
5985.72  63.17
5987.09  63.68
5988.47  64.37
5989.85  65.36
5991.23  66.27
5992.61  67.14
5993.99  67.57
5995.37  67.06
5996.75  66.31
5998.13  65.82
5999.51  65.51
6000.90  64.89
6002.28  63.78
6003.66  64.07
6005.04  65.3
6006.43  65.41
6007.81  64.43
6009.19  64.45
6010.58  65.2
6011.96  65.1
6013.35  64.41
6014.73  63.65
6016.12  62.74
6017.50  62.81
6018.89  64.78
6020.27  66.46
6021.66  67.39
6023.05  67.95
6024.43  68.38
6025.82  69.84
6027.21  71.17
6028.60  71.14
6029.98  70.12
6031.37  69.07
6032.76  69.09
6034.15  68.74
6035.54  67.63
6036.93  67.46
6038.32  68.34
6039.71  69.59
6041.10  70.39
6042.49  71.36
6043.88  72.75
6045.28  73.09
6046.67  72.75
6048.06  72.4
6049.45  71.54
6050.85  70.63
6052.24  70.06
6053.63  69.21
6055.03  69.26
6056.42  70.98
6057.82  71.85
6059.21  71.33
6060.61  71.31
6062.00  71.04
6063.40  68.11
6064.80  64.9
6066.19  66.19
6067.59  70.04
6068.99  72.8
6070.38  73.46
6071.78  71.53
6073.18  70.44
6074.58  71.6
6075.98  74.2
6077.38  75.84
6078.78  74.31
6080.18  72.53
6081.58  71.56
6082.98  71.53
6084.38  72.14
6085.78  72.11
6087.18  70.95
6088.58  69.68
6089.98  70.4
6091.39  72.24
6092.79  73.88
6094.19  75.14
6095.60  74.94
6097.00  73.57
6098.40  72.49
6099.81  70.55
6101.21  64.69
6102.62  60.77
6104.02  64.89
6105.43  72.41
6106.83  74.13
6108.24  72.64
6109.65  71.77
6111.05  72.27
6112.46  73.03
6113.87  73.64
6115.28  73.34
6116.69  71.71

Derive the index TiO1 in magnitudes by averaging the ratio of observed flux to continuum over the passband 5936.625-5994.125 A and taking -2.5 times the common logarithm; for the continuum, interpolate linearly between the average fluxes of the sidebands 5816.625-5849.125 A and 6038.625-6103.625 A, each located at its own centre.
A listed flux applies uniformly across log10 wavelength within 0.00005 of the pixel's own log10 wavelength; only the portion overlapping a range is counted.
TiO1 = 0.13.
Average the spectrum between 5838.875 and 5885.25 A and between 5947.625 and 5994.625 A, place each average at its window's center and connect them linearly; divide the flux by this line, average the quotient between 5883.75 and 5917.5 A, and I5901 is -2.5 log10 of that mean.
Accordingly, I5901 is 0.457 mag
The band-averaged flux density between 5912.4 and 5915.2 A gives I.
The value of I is 54.1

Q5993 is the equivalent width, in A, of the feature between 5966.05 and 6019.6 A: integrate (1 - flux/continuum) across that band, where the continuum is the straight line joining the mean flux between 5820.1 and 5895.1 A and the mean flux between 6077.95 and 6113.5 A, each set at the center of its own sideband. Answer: 1.1 A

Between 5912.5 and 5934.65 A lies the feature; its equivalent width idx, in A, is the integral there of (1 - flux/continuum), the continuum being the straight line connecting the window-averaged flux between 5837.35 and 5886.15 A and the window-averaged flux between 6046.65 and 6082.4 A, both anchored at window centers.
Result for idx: 1.8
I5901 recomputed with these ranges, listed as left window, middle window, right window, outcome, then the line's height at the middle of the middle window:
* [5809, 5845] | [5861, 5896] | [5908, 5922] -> 0.327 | 60.4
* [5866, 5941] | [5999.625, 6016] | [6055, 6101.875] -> -0.037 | 62.4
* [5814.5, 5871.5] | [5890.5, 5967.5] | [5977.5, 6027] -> 0.207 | 65.3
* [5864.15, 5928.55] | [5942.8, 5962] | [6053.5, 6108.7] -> -0.134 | 54.2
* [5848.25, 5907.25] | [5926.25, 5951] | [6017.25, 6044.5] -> -0.090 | 56.3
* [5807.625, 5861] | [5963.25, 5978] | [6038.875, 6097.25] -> 0.127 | 69.7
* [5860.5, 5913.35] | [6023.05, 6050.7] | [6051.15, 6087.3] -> -0.059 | 66.5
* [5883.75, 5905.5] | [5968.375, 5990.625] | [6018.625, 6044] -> -0.144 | 55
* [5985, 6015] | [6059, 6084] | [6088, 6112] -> -0.030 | 69.3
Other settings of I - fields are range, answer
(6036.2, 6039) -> 67.9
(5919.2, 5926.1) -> 56.5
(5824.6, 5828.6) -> 68.1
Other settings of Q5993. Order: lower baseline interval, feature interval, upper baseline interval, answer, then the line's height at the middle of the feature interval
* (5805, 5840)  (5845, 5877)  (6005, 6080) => 3.7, 68.9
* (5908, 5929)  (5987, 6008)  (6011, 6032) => -0.4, 64.4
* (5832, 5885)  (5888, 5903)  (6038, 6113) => 8.0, 62.4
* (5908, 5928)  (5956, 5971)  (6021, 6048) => 0.0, 61.2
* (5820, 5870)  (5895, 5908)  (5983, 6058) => 5.2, 66.2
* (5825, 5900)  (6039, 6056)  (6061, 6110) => -0.7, 68.3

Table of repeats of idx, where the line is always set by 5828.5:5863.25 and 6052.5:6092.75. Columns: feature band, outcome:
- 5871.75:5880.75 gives 1.9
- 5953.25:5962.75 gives 1.2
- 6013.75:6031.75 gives 0.7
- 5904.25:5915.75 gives 2.6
